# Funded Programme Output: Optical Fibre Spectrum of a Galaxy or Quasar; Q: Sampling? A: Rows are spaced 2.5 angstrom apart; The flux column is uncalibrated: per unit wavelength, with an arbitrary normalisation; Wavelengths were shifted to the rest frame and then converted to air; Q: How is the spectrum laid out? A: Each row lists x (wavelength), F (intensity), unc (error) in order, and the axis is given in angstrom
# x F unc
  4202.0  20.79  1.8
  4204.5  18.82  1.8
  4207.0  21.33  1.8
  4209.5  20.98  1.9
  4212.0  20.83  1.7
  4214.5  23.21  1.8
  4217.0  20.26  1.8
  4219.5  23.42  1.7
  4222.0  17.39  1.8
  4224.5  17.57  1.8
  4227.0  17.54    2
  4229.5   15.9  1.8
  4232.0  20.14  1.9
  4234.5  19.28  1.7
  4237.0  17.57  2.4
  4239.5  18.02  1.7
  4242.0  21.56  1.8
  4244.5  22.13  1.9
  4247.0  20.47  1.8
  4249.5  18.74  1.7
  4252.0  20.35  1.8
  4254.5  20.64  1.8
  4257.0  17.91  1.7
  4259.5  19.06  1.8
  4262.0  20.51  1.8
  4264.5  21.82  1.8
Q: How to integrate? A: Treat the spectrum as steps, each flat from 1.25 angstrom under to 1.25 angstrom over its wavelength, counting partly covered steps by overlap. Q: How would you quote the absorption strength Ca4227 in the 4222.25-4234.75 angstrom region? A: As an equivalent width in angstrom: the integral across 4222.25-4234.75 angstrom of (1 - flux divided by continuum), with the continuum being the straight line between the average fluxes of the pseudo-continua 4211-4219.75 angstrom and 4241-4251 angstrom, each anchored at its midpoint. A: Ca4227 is 2.0 angstrom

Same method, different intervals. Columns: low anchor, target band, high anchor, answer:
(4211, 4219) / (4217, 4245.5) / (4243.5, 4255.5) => 2.6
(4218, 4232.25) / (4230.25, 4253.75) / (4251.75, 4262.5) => -0.8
